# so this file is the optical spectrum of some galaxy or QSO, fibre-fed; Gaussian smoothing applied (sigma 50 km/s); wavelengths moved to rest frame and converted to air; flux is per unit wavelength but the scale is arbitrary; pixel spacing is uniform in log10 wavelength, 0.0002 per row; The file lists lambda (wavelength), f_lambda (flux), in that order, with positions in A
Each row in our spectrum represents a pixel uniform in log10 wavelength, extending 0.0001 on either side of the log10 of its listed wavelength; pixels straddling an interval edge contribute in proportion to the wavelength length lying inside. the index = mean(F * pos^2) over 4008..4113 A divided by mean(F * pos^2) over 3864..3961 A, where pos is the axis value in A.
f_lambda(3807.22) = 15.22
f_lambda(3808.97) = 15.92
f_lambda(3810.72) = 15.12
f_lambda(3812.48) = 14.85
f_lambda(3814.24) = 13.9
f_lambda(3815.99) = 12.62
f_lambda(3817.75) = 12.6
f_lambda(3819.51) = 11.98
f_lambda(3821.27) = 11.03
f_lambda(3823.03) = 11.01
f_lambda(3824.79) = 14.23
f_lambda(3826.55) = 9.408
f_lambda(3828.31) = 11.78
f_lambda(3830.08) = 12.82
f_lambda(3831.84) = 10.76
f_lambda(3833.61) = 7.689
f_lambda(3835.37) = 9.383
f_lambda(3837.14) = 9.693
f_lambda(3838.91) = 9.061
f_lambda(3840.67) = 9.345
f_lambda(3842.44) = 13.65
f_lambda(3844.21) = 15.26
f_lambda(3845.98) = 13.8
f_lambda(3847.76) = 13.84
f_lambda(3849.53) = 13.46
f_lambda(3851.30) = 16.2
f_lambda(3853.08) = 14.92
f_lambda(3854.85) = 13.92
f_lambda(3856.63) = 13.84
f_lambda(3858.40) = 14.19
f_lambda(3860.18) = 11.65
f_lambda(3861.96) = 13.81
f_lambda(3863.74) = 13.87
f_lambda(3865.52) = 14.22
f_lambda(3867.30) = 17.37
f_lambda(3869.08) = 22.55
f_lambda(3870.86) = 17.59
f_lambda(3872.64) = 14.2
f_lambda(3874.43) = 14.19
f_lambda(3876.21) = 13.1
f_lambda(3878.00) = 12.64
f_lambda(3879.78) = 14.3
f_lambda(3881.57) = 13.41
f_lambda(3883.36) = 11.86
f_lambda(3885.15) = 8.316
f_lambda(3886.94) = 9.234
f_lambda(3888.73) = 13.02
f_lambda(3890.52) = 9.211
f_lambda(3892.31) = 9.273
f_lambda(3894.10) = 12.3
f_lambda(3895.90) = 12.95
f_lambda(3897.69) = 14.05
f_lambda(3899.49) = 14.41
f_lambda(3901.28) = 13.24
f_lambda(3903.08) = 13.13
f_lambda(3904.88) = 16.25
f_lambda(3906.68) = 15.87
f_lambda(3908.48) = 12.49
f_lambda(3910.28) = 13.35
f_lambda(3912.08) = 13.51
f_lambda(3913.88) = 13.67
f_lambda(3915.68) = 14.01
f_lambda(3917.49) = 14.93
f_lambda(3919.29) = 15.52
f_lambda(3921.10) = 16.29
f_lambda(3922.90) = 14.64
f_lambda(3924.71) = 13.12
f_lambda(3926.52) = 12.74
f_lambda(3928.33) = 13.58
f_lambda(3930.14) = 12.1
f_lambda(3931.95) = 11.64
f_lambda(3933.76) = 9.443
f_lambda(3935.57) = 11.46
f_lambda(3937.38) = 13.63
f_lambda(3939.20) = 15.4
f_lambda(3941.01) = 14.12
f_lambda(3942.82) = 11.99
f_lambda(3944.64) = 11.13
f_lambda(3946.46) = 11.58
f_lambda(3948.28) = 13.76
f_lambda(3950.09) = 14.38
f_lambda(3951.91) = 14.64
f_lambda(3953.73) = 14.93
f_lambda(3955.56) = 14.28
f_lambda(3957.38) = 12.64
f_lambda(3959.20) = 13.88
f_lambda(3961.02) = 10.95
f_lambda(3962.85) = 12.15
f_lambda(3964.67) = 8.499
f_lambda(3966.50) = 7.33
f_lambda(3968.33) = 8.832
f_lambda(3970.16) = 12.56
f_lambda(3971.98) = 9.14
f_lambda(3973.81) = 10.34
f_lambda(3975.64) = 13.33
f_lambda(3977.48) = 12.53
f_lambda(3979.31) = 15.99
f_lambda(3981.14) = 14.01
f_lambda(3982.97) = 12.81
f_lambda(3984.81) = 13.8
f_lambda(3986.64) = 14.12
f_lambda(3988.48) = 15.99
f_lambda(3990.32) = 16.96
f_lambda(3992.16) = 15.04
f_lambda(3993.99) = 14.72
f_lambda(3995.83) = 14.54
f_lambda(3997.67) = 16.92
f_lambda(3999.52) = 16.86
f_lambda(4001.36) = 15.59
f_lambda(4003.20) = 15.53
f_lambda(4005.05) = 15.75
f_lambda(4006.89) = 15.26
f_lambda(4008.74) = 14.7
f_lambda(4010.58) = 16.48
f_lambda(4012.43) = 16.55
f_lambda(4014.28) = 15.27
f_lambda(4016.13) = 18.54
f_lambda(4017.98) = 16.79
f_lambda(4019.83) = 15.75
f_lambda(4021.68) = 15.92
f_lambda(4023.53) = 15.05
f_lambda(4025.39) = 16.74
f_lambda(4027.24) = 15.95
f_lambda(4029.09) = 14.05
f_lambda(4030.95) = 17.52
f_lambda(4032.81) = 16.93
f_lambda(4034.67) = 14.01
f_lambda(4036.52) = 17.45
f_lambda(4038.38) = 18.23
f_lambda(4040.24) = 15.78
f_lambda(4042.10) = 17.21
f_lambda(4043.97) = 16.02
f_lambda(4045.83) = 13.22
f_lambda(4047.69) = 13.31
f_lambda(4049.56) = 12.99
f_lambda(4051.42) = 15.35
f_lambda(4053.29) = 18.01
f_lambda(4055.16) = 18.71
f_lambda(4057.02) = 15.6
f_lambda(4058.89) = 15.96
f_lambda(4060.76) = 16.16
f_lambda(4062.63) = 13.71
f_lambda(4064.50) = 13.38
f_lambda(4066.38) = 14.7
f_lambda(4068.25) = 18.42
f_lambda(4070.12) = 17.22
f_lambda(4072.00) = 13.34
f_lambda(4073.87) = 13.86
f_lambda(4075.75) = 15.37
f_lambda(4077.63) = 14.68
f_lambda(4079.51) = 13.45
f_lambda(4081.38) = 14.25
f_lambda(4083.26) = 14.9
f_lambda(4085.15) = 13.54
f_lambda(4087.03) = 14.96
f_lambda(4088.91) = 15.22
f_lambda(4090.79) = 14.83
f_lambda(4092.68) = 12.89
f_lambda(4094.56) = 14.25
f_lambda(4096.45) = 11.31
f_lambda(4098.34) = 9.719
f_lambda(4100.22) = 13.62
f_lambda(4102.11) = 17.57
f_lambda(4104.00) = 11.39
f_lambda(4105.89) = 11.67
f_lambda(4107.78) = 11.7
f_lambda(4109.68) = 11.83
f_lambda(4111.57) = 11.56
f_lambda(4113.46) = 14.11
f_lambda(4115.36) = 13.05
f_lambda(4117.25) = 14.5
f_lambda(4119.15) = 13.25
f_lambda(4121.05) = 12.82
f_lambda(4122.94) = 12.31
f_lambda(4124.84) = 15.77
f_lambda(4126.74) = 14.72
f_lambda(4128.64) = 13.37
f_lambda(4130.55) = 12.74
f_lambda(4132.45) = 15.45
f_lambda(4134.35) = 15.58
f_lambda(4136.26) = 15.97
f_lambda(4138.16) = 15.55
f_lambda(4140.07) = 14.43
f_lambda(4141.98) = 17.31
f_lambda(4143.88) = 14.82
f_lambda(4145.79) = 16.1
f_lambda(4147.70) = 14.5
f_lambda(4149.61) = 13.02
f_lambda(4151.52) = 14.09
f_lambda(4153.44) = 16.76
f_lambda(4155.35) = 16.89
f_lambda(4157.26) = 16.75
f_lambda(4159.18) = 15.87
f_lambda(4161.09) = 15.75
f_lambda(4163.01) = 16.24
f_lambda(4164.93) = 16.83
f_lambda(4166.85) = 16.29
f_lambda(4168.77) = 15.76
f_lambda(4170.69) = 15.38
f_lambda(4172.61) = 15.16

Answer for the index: 1.19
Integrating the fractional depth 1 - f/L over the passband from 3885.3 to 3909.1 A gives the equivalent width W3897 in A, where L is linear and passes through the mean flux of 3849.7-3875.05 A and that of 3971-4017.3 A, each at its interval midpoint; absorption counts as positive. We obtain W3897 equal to 3.90 A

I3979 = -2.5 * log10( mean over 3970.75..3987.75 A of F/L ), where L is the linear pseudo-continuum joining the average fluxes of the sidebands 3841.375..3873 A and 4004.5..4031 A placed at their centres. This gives 0.212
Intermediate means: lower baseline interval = 14.9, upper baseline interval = 16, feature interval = 12.9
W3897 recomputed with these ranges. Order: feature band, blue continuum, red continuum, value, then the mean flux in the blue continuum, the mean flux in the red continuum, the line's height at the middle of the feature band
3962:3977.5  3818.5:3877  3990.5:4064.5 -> 4.73 A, 13.2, 15.8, 15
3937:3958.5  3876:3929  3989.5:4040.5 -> 1.15 A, 13.1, 16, 14.3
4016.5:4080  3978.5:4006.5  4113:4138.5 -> -3.61 A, 15.2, 14.2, 14.8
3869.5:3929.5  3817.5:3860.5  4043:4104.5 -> -2.66 A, 12.2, 14.6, 12.8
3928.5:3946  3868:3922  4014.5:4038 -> 2.57 A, 13.6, 16.2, 14.5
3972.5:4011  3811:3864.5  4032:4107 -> -1.91 A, 12.5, 14.8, 14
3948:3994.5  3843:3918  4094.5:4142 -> 2.45 A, 13.7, 13.6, 13.7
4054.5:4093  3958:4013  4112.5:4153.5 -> -2.27 A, 13.7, 14.5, 14.2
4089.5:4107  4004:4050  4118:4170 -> 2.68 A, 15.8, 15.1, 15.4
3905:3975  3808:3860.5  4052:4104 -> 3.79 A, 12.6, 14.7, 13.5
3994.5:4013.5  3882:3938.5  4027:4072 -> -1.23 A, 12.9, 15.8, 14.8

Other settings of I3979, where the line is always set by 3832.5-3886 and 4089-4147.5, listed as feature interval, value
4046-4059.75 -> -0.137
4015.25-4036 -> -0.180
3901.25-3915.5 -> -0.041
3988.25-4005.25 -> -0.160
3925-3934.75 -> 0.130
